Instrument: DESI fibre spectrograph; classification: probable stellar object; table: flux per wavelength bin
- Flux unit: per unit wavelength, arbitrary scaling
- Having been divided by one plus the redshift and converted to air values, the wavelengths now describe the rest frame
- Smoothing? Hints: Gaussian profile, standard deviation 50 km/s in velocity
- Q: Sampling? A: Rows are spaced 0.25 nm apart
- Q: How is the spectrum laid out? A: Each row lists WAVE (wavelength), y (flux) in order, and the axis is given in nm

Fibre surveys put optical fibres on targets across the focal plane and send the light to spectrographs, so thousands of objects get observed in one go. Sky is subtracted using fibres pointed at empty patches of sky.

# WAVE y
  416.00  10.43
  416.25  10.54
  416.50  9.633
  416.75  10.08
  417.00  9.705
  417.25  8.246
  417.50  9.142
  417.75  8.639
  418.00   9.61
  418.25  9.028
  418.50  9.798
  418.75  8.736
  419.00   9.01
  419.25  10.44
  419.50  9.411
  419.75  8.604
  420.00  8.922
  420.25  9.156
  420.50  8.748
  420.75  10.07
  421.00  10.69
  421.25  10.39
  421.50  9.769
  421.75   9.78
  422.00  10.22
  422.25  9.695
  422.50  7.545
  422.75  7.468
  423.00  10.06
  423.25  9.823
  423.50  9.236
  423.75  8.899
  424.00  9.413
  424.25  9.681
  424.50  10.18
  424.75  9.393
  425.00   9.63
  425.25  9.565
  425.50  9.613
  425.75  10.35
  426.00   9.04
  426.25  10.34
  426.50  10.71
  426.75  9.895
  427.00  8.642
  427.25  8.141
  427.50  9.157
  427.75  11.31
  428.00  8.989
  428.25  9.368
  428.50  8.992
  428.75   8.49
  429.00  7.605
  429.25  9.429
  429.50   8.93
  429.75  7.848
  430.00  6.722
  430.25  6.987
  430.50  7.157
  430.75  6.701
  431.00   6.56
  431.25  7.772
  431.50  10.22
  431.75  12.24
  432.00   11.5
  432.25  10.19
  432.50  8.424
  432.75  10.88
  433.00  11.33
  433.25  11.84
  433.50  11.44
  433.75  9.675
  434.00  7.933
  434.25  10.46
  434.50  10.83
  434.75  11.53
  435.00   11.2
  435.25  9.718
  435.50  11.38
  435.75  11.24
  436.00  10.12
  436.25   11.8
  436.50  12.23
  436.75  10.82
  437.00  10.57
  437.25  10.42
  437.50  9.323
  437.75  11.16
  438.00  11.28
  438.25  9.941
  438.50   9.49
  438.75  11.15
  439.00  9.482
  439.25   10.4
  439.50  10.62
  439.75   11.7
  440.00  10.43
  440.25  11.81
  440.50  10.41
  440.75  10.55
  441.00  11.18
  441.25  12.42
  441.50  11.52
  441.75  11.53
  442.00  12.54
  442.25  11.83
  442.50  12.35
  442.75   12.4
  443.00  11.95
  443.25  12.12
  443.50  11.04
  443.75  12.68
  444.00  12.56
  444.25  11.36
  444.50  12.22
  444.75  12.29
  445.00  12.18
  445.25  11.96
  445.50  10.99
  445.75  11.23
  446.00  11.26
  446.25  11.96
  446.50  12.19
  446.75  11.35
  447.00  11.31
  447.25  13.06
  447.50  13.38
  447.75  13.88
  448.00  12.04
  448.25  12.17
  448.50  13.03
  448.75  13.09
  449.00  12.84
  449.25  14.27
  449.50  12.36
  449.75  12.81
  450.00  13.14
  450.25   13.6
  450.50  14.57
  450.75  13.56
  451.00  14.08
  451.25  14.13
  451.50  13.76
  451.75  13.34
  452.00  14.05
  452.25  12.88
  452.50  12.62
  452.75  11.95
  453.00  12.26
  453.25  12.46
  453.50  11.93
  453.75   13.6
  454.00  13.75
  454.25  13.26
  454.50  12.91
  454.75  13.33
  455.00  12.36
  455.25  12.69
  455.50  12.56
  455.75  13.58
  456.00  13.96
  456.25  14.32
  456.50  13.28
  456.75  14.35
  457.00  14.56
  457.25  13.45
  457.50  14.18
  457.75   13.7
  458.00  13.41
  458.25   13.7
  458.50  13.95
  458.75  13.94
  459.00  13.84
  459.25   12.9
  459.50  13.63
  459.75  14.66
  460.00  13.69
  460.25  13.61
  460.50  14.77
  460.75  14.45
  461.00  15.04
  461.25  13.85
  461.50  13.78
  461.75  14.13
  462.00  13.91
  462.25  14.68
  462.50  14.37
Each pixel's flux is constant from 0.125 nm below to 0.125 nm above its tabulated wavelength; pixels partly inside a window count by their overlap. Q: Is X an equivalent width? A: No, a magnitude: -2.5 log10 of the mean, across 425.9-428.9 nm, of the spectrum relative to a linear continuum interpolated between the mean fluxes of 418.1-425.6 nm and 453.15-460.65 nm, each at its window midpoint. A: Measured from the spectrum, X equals 0.07 mag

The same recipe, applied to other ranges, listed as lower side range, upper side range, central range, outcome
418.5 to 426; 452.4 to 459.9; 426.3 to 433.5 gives 0.13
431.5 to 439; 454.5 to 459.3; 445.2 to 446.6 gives 0.05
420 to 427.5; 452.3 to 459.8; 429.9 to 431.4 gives 0.42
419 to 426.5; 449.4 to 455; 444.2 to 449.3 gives 0.02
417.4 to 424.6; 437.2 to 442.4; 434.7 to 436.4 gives -0.04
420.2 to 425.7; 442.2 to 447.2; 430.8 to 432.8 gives 0.10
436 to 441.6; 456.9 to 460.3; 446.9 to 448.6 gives -0.05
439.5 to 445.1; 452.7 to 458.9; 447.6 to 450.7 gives -0.05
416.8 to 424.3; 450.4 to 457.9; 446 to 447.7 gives 0.03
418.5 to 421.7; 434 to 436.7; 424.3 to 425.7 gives 0.03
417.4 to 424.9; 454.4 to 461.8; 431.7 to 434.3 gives 0.03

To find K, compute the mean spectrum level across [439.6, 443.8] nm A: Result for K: 11.6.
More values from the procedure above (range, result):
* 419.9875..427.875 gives 9.56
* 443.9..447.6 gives 11.9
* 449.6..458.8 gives 13.4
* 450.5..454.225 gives 13.2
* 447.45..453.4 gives 13.2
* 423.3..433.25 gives 9.26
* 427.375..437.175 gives 9.74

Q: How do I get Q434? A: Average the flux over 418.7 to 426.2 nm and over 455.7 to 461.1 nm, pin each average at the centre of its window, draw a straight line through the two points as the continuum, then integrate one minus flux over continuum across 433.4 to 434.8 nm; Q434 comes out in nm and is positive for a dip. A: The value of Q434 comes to 0.09 nm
